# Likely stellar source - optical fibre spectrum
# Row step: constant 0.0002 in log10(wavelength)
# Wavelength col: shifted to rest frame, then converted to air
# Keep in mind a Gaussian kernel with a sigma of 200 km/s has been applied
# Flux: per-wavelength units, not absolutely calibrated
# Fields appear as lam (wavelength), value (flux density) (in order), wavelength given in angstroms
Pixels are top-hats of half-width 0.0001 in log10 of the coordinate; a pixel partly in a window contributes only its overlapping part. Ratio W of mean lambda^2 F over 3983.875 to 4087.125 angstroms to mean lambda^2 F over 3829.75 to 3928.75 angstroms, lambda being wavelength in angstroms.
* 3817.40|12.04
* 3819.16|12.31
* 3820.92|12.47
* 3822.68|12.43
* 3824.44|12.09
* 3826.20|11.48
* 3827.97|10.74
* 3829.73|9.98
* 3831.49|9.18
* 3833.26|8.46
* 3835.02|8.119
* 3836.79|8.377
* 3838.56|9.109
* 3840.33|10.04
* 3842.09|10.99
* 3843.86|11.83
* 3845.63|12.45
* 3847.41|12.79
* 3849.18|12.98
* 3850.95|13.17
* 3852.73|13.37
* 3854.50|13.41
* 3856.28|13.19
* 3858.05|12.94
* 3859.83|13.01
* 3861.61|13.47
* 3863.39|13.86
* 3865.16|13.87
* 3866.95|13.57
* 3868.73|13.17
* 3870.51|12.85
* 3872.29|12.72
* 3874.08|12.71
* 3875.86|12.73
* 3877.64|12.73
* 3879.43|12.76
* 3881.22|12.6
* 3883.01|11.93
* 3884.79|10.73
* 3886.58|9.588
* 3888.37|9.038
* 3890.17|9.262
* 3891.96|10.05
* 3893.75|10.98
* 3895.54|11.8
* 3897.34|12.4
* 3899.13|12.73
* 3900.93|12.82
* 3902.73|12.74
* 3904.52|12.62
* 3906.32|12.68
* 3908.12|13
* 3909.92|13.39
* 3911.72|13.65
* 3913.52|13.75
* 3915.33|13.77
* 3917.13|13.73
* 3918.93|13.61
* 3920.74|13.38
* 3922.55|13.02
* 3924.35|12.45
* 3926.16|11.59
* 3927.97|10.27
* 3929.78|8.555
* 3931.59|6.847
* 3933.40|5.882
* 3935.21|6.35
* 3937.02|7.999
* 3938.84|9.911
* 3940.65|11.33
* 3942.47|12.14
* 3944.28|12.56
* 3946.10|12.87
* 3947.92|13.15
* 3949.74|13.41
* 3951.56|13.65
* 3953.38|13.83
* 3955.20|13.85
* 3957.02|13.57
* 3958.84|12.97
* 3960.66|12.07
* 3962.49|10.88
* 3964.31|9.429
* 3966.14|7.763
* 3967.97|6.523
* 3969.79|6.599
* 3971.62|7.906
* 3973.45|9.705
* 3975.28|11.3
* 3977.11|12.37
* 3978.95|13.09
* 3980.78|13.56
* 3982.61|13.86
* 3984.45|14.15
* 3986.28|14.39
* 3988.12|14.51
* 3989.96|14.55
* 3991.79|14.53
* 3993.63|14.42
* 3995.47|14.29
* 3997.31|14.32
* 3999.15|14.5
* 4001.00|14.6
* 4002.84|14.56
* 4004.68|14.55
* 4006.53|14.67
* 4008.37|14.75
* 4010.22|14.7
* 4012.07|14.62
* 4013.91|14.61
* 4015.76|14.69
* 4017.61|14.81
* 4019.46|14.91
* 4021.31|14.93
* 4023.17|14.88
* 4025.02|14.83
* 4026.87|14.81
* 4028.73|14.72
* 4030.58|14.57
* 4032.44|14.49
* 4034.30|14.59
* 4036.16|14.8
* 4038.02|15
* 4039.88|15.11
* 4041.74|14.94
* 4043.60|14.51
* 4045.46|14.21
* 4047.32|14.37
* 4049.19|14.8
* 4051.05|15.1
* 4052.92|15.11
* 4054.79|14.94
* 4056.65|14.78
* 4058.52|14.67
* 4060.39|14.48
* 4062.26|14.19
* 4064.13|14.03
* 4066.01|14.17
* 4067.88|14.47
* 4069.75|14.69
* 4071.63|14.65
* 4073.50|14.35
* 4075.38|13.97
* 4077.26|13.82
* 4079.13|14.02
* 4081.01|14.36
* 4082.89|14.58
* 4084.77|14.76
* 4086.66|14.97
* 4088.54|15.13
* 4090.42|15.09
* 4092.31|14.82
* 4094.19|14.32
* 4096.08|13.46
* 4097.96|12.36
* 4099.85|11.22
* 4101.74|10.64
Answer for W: 1.3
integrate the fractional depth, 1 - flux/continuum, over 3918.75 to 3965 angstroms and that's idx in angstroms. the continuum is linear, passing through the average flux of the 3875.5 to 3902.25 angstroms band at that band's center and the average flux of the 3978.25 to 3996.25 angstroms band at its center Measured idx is 5.7 angstroms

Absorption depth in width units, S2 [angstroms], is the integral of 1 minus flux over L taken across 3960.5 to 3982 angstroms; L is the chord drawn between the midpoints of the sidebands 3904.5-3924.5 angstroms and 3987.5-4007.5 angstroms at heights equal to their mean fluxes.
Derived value 6.2 angstroms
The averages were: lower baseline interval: 13.3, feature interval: 10.1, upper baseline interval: 14.5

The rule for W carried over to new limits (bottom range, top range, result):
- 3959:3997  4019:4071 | 1.28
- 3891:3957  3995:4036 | 1.29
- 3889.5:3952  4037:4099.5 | 1.34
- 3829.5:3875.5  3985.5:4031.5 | 1.32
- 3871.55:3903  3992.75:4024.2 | 1.34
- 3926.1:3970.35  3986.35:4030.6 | 1.43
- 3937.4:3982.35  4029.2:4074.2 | 1.34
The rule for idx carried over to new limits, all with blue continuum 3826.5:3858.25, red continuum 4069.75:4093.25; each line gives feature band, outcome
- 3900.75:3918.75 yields -1.70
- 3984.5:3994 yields -0.88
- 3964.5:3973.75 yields 3.75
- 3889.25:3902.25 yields 0.47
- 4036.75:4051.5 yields -0.77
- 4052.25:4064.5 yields -0.34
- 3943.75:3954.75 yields -0.55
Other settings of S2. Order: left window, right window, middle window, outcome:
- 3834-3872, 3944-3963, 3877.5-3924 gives 1.3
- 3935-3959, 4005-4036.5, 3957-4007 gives 3.5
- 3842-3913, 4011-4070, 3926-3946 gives 5.7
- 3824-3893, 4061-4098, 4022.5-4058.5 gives -2.3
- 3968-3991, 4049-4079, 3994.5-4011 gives -2.5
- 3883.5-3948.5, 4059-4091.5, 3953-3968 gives 1.0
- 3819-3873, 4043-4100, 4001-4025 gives -1.7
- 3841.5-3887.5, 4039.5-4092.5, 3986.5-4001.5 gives -0.6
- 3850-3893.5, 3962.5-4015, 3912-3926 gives -0.9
